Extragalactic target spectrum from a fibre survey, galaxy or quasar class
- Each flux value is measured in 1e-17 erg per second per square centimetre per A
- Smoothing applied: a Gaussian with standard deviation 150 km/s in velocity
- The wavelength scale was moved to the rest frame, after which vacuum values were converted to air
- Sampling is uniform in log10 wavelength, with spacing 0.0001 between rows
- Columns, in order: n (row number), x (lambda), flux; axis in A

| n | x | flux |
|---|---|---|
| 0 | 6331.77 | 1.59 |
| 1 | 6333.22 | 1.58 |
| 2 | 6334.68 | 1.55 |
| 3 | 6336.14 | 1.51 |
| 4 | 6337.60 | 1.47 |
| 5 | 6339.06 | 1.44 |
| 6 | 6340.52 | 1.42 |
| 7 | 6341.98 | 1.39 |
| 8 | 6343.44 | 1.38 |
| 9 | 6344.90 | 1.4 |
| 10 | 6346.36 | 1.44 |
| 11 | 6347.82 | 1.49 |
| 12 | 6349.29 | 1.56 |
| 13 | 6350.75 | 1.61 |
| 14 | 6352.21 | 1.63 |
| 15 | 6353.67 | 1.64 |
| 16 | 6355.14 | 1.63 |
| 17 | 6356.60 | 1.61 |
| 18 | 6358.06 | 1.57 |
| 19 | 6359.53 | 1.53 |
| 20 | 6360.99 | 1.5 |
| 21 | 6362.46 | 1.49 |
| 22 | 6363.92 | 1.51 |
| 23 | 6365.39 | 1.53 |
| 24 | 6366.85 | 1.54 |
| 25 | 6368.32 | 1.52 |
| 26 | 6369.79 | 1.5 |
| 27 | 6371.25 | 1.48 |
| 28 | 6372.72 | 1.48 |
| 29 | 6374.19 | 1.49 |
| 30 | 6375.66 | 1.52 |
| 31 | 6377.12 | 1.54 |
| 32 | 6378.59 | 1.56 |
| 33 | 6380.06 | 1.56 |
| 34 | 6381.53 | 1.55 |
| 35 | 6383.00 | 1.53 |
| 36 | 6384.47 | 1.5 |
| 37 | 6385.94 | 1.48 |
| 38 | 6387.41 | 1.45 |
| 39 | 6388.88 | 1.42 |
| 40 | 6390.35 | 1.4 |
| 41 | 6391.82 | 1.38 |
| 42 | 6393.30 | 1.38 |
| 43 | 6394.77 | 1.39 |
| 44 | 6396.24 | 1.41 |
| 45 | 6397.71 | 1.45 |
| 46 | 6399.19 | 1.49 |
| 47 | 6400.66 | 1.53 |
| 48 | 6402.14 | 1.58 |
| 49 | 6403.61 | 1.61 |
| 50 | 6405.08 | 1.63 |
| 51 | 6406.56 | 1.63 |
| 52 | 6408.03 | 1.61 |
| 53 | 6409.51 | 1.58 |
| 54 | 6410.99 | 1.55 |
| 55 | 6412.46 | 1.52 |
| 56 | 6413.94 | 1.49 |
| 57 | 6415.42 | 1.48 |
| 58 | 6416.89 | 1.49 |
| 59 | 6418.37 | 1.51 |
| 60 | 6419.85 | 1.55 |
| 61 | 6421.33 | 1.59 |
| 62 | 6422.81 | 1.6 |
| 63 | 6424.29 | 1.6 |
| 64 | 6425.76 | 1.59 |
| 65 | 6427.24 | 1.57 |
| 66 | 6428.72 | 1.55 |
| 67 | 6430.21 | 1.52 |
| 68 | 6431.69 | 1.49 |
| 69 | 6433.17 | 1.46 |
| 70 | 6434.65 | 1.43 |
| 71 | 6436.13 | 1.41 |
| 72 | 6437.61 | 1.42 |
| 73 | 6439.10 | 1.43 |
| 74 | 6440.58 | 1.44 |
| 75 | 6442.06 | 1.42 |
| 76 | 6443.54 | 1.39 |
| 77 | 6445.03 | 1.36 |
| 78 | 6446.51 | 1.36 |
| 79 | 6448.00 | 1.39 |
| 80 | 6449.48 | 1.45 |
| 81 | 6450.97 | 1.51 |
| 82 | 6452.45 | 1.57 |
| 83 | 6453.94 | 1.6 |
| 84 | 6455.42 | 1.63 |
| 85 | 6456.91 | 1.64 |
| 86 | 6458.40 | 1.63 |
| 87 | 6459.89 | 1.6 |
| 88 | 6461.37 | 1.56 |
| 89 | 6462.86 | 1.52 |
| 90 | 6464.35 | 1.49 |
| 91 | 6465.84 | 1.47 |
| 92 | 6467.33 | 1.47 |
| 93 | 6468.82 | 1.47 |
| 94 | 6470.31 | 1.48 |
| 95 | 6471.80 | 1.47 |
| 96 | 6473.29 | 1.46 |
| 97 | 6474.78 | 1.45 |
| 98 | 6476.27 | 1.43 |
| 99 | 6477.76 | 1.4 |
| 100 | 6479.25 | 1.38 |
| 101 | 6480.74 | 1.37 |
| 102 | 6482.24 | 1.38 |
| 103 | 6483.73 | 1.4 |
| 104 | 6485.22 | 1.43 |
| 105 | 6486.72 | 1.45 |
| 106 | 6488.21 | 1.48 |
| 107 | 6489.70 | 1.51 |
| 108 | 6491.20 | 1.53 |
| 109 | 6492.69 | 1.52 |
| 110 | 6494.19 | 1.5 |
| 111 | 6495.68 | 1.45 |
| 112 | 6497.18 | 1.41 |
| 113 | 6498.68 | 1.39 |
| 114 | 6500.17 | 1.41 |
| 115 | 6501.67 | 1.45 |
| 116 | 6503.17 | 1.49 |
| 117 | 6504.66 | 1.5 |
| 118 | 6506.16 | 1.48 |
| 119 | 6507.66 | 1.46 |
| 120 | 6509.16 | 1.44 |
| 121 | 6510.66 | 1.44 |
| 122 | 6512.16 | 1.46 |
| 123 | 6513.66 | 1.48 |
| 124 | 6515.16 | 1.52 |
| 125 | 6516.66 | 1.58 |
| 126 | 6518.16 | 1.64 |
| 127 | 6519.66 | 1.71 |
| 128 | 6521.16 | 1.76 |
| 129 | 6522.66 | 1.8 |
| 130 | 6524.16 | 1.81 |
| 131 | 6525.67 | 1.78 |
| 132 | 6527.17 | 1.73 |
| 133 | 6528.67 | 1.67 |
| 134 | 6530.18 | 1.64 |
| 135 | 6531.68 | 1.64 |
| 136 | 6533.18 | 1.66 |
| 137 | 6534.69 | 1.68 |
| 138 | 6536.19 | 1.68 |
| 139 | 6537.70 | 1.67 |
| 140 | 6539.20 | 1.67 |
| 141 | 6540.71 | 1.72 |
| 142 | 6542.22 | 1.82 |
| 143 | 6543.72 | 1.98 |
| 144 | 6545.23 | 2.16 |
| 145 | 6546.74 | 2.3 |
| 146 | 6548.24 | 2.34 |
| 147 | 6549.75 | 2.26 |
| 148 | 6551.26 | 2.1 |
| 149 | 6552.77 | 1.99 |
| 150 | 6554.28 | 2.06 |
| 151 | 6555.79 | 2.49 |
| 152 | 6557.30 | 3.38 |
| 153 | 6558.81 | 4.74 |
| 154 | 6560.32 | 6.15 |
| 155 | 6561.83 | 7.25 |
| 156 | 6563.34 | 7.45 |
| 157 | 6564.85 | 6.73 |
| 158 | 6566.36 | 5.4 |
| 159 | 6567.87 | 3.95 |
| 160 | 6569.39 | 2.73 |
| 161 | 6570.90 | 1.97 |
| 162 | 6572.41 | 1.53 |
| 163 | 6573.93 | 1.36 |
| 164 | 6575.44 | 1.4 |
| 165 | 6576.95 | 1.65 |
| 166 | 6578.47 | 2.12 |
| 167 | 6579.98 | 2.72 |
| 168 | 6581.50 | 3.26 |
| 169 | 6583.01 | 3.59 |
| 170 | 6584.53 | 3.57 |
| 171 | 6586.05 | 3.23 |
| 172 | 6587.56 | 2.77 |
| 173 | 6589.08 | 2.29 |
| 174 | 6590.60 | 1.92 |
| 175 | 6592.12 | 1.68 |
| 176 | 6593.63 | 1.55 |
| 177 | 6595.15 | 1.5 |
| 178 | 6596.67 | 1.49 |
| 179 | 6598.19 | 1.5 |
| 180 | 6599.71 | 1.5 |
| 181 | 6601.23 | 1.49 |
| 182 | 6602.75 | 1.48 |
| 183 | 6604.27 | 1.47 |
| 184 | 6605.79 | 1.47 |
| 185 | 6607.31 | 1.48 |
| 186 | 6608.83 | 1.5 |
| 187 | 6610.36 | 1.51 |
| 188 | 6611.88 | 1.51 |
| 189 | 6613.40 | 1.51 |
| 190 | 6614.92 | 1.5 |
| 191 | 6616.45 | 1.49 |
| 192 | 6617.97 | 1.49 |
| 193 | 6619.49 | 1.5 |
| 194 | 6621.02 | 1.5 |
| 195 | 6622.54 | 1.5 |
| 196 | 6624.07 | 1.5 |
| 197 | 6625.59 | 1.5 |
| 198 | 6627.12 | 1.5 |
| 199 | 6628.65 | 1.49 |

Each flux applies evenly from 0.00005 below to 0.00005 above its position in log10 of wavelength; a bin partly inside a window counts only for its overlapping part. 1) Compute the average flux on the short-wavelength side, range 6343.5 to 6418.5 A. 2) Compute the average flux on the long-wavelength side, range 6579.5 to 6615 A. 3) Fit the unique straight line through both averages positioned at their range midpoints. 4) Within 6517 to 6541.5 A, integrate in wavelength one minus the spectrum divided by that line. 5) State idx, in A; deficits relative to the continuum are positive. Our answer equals 1.8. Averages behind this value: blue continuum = 1.52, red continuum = 1.98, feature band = 1.7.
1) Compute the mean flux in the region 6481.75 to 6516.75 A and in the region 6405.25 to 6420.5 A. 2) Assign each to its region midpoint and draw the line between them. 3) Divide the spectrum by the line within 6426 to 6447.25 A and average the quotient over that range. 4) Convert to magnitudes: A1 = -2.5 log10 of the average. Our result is 0.053 mag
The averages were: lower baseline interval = 1.54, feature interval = 1.45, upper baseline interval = 1.46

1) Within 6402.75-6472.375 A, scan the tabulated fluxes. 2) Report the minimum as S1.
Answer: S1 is 1.36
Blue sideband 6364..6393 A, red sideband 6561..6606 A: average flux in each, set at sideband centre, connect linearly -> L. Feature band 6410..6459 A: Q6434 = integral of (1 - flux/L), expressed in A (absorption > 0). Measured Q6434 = 8.80 A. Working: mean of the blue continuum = 1.49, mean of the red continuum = 2.75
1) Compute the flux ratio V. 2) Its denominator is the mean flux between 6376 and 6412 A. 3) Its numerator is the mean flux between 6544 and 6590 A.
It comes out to 2.13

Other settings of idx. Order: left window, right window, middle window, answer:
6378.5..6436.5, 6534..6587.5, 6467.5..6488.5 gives 7.22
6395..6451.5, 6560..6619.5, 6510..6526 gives 3.48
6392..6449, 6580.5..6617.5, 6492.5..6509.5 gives 2.35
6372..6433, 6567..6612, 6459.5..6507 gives 7.80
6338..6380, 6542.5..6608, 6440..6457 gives 4.57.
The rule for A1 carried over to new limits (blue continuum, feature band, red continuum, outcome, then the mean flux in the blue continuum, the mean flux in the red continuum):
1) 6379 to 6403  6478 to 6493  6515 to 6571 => 0.48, 1.47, 2.7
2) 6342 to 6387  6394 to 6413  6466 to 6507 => -0.03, 1.52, 1.45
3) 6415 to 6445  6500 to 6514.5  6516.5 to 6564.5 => 0.45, 1.49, 2.53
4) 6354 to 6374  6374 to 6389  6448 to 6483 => 0.01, 1.53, 1.49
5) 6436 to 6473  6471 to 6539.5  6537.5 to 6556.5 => 0.17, 1.49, 2.05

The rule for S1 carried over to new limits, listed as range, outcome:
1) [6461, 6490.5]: 1.37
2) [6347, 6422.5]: 1.38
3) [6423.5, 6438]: 1.41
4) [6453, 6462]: 1.56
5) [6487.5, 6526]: 1.39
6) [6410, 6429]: 1.48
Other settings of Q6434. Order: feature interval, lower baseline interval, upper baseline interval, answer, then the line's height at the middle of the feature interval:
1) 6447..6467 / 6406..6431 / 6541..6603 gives 3.50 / 1.87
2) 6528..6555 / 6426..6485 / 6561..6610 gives 4.37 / 2.25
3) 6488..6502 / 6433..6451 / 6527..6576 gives 4.19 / 2.09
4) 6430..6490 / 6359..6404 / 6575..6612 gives 7.53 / 1.68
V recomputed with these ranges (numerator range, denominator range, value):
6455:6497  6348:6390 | 0.97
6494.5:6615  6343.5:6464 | 1.46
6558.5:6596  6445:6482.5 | 2.21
